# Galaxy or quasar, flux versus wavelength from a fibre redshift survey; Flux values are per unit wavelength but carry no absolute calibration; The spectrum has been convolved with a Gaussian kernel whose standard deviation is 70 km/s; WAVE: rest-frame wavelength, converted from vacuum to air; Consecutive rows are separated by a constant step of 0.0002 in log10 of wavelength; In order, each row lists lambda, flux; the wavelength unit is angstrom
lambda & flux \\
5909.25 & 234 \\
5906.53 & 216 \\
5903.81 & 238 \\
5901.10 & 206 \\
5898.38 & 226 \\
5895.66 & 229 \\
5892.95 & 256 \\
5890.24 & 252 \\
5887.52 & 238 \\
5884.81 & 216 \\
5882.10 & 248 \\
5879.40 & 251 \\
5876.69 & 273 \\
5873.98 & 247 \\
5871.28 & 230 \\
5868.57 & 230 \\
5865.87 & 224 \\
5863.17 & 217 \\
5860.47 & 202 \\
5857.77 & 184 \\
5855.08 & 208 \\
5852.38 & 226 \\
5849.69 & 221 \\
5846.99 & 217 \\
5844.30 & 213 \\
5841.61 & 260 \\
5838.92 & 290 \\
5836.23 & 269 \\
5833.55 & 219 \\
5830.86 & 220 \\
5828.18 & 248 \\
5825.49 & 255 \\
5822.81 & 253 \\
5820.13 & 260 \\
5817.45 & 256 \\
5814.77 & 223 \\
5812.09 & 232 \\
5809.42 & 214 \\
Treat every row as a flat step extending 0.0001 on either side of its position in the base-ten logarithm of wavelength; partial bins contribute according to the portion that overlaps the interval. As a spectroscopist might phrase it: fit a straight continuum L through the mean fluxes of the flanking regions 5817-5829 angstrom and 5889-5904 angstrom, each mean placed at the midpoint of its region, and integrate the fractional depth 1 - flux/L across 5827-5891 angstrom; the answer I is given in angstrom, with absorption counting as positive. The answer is 2.9 angstrom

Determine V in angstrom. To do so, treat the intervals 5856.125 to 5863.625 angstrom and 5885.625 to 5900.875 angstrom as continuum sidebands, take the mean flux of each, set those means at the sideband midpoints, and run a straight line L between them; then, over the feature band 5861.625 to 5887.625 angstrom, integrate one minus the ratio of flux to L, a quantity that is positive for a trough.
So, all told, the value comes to -2.56 angstrom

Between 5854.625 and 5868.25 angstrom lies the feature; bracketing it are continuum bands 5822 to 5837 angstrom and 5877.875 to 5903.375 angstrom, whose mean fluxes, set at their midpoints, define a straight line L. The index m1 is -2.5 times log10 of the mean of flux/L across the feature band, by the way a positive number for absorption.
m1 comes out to 0.15 mag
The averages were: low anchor 243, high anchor 236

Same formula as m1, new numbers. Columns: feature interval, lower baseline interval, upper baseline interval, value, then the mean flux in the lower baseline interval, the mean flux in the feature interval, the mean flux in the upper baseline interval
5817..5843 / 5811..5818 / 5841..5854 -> -0.102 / 235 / 253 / 225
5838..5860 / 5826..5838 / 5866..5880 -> 0.081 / 242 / 225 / 244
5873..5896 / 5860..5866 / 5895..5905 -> -0.123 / 214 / 246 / 224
